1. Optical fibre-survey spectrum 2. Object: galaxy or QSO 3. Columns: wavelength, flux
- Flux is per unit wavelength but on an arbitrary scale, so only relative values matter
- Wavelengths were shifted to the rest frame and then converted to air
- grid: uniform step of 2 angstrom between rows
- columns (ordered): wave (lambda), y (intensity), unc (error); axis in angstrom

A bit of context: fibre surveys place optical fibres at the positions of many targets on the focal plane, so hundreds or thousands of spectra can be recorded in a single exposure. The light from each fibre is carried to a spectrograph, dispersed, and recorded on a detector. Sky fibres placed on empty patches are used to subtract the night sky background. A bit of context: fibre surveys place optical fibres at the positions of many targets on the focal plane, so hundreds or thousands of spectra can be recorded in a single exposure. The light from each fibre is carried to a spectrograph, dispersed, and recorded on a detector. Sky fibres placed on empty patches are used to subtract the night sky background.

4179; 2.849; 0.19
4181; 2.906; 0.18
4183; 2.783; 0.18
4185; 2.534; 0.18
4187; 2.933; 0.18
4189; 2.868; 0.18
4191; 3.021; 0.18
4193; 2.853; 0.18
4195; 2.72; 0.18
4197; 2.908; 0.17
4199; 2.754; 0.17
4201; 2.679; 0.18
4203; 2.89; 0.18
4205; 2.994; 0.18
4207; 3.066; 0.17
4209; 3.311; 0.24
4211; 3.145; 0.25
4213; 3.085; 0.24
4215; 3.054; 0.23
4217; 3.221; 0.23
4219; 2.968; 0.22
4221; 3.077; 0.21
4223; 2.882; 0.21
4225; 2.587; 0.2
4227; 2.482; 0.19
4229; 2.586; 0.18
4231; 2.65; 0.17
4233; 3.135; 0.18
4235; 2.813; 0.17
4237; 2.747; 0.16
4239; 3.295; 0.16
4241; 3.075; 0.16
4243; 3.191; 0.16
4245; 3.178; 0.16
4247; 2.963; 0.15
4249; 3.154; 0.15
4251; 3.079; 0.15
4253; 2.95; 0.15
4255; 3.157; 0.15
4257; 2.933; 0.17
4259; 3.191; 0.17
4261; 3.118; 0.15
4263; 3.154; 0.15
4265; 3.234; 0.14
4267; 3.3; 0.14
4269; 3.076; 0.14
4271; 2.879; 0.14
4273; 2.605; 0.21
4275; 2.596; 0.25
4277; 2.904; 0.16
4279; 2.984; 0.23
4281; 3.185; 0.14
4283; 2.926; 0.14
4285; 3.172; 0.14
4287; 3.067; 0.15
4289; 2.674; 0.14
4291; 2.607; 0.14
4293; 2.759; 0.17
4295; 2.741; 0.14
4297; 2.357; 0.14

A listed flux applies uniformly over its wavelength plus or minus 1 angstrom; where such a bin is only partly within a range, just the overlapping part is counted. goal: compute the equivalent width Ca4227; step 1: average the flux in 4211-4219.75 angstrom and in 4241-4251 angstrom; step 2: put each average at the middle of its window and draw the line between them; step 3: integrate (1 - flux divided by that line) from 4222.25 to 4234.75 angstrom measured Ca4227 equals 1.5 angstrom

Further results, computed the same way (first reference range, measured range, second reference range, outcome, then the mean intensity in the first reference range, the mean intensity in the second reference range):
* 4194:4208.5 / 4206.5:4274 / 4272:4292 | -3.2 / 2.87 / 2.87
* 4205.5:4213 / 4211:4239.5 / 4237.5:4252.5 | 2.1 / 3.15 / 3.11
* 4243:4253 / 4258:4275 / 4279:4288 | 0.2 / 3.09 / 3.08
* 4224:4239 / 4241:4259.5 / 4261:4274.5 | -1.2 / 2.75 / 3.03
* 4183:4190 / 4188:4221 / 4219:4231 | -2.6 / 2.78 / 2.74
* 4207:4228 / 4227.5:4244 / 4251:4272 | 0.6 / 2.99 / 3.1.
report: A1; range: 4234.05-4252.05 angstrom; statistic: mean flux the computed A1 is 3.06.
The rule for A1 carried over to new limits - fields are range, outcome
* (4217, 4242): 2.87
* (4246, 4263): 3.07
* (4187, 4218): 2.97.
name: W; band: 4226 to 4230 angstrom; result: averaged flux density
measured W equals 2.53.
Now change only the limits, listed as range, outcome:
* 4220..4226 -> 2.85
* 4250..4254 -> 3.01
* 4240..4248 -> 3.1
